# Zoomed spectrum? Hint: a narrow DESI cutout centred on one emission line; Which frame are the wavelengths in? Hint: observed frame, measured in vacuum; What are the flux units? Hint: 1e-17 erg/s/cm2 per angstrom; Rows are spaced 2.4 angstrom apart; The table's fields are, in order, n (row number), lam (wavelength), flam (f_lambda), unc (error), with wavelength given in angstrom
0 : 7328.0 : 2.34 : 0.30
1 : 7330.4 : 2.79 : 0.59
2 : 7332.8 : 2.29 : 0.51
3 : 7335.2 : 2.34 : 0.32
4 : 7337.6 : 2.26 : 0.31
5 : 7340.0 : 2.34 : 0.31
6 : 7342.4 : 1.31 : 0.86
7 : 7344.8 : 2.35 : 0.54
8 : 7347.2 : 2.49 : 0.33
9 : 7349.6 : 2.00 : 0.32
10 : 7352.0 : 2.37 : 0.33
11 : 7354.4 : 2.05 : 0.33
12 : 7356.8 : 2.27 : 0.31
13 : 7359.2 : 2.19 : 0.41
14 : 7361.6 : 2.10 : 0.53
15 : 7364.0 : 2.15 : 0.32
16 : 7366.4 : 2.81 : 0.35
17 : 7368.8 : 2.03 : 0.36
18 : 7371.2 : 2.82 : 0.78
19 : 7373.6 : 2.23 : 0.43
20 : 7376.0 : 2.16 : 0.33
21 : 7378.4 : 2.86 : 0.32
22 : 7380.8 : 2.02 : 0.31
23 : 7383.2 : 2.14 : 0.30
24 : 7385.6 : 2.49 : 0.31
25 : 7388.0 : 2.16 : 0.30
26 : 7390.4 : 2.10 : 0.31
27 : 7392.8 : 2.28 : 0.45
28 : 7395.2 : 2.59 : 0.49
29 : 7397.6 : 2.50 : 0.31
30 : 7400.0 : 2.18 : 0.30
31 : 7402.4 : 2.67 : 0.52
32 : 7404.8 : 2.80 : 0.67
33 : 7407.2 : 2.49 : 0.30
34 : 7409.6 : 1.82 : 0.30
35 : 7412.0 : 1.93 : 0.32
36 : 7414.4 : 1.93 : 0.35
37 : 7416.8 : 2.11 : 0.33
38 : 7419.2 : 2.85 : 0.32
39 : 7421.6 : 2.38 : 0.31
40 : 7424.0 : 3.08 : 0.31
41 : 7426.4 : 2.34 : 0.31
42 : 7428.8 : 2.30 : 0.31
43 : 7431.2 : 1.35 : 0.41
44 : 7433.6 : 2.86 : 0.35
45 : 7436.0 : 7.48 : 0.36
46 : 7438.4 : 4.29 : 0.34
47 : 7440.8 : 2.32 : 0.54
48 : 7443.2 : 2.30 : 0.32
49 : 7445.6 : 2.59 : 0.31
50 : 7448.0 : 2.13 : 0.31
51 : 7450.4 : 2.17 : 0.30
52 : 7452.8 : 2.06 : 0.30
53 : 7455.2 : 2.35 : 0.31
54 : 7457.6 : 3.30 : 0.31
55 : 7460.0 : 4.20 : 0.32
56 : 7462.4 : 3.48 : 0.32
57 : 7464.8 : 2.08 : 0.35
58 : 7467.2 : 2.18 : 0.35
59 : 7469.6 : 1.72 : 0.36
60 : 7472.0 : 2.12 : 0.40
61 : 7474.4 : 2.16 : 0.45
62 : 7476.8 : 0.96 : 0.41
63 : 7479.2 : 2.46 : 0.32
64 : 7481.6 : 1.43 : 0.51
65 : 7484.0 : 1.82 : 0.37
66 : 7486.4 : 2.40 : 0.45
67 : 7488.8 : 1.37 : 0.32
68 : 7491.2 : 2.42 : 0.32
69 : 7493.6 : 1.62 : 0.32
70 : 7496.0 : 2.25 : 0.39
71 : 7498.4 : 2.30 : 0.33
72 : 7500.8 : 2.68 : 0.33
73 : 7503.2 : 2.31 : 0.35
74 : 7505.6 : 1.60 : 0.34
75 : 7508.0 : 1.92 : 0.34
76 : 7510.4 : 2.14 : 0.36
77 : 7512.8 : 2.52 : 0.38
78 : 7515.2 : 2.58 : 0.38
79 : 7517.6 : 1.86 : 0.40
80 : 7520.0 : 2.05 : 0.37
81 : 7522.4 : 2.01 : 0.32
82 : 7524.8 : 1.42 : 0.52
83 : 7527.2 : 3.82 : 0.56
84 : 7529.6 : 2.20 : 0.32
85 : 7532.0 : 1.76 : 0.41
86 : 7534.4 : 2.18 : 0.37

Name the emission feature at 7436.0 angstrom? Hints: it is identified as H-alpha 6563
